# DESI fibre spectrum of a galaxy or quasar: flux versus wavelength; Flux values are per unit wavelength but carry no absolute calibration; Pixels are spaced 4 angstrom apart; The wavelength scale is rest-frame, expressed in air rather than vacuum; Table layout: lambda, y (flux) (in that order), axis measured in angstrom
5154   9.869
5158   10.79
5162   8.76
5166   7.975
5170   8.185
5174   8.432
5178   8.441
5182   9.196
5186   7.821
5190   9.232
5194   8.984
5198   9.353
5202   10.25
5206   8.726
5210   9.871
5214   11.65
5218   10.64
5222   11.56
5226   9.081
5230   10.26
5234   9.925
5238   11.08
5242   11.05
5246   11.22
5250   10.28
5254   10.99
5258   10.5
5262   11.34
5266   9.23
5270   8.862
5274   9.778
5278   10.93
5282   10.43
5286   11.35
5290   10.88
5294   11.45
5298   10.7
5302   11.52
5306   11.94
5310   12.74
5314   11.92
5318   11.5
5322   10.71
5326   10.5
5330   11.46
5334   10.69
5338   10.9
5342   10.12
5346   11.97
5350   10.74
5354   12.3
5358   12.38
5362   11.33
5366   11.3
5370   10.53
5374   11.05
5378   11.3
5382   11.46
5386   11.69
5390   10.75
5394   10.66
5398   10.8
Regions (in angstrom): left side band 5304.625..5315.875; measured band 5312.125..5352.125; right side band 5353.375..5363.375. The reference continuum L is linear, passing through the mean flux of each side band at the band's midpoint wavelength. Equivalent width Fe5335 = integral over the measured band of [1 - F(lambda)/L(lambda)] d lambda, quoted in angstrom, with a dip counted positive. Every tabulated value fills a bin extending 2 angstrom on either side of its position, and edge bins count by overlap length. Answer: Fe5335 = 3.5 angstrom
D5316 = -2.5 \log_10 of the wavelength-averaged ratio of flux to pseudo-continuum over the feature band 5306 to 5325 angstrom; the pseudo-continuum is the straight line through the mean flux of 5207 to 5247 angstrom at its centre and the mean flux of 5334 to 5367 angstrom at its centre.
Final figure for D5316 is -0.05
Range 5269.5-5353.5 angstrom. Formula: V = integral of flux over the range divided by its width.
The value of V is 11.1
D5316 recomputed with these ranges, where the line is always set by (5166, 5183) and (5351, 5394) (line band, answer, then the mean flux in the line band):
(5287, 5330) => -0.097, 11.4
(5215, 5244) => -0.142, 10.6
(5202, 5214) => -0.104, 9.85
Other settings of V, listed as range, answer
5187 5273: 10.2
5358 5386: 11.3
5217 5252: 10.6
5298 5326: 11.6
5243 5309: 10.7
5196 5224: 10.3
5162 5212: 8.87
